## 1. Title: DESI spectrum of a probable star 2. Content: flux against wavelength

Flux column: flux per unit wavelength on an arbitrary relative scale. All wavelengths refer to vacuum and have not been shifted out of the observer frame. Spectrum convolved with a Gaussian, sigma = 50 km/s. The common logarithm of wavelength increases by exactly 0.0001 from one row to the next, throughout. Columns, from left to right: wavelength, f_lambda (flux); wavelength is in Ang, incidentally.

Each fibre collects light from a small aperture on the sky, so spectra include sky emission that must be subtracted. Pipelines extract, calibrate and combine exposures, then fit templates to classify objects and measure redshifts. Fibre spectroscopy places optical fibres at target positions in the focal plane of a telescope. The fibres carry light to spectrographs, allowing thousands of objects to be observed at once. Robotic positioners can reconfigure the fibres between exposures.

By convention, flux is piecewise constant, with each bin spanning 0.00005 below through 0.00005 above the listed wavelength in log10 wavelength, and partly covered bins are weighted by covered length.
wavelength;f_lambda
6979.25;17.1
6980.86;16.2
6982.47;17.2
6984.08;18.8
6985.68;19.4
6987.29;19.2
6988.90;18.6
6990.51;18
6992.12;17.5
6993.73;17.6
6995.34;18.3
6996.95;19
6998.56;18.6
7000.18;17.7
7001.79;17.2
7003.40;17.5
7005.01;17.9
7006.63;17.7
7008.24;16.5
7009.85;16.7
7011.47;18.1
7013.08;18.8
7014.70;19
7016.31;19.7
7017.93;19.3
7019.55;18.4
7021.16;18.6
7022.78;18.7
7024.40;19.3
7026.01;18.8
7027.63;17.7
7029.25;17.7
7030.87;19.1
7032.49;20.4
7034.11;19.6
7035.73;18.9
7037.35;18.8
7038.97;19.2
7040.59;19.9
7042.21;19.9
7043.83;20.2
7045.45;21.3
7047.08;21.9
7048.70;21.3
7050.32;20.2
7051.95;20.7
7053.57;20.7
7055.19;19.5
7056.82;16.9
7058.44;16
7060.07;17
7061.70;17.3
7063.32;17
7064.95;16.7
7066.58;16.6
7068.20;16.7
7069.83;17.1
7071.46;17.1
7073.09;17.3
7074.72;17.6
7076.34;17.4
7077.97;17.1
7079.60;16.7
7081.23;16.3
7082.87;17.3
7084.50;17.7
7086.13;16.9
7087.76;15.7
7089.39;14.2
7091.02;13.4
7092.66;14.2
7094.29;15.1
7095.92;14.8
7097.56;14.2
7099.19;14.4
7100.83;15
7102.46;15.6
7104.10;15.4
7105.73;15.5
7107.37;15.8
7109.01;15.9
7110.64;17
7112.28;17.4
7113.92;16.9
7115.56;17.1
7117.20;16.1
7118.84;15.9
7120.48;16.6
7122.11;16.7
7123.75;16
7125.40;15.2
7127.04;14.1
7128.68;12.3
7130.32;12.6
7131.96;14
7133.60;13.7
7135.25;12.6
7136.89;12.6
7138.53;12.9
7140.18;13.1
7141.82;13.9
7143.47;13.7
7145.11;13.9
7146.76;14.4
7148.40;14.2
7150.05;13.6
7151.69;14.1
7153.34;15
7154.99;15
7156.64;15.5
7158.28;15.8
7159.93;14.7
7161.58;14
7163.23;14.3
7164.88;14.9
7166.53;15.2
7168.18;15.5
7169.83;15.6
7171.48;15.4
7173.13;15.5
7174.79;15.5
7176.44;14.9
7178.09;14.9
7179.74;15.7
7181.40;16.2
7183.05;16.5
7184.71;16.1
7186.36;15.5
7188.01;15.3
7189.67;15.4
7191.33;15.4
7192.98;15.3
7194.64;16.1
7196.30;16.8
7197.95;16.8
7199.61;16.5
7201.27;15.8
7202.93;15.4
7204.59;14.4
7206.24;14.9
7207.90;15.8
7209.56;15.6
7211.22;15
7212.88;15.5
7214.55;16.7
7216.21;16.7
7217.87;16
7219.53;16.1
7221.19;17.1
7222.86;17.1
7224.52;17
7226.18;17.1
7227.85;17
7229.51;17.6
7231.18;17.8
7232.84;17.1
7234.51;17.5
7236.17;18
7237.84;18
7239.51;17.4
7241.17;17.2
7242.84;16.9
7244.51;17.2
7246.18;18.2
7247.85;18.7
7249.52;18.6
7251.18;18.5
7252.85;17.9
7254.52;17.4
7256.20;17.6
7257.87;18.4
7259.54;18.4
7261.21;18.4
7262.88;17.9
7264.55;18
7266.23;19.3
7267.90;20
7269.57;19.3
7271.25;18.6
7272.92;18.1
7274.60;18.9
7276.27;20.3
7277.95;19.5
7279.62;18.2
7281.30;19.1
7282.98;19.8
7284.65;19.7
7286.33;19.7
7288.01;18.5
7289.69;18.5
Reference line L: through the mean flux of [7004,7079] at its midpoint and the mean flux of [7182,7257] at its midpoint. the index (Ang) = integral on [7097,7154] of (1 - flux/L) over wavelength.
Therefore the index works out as 9.3 Ang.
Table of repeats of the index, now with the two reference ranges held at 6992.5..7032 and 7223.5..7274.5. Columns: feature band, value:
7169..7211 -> 5.6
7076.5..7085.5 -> 0.6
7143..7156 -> 2.7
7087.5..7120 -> 4.8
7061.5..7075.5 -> 0.9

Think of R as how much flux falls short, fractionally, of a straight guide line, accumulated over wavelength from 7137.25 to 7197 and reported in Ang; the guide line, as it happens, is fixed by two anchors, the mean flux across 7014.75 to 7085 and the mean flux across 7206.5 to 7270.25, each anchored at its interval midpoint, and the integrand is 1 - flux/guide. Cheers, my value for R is 9.6 Ang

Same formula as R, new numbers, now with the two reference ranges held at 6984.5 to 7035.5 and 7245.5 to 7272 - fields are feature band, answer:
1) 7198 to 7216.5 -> 2.77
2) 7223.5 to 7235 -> 0.72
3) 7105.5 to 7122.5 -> 1.81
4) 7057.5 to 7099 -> 4.86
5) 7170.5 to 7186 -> 2.36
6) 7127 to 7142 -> 4.34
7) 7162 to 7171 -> 1.65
